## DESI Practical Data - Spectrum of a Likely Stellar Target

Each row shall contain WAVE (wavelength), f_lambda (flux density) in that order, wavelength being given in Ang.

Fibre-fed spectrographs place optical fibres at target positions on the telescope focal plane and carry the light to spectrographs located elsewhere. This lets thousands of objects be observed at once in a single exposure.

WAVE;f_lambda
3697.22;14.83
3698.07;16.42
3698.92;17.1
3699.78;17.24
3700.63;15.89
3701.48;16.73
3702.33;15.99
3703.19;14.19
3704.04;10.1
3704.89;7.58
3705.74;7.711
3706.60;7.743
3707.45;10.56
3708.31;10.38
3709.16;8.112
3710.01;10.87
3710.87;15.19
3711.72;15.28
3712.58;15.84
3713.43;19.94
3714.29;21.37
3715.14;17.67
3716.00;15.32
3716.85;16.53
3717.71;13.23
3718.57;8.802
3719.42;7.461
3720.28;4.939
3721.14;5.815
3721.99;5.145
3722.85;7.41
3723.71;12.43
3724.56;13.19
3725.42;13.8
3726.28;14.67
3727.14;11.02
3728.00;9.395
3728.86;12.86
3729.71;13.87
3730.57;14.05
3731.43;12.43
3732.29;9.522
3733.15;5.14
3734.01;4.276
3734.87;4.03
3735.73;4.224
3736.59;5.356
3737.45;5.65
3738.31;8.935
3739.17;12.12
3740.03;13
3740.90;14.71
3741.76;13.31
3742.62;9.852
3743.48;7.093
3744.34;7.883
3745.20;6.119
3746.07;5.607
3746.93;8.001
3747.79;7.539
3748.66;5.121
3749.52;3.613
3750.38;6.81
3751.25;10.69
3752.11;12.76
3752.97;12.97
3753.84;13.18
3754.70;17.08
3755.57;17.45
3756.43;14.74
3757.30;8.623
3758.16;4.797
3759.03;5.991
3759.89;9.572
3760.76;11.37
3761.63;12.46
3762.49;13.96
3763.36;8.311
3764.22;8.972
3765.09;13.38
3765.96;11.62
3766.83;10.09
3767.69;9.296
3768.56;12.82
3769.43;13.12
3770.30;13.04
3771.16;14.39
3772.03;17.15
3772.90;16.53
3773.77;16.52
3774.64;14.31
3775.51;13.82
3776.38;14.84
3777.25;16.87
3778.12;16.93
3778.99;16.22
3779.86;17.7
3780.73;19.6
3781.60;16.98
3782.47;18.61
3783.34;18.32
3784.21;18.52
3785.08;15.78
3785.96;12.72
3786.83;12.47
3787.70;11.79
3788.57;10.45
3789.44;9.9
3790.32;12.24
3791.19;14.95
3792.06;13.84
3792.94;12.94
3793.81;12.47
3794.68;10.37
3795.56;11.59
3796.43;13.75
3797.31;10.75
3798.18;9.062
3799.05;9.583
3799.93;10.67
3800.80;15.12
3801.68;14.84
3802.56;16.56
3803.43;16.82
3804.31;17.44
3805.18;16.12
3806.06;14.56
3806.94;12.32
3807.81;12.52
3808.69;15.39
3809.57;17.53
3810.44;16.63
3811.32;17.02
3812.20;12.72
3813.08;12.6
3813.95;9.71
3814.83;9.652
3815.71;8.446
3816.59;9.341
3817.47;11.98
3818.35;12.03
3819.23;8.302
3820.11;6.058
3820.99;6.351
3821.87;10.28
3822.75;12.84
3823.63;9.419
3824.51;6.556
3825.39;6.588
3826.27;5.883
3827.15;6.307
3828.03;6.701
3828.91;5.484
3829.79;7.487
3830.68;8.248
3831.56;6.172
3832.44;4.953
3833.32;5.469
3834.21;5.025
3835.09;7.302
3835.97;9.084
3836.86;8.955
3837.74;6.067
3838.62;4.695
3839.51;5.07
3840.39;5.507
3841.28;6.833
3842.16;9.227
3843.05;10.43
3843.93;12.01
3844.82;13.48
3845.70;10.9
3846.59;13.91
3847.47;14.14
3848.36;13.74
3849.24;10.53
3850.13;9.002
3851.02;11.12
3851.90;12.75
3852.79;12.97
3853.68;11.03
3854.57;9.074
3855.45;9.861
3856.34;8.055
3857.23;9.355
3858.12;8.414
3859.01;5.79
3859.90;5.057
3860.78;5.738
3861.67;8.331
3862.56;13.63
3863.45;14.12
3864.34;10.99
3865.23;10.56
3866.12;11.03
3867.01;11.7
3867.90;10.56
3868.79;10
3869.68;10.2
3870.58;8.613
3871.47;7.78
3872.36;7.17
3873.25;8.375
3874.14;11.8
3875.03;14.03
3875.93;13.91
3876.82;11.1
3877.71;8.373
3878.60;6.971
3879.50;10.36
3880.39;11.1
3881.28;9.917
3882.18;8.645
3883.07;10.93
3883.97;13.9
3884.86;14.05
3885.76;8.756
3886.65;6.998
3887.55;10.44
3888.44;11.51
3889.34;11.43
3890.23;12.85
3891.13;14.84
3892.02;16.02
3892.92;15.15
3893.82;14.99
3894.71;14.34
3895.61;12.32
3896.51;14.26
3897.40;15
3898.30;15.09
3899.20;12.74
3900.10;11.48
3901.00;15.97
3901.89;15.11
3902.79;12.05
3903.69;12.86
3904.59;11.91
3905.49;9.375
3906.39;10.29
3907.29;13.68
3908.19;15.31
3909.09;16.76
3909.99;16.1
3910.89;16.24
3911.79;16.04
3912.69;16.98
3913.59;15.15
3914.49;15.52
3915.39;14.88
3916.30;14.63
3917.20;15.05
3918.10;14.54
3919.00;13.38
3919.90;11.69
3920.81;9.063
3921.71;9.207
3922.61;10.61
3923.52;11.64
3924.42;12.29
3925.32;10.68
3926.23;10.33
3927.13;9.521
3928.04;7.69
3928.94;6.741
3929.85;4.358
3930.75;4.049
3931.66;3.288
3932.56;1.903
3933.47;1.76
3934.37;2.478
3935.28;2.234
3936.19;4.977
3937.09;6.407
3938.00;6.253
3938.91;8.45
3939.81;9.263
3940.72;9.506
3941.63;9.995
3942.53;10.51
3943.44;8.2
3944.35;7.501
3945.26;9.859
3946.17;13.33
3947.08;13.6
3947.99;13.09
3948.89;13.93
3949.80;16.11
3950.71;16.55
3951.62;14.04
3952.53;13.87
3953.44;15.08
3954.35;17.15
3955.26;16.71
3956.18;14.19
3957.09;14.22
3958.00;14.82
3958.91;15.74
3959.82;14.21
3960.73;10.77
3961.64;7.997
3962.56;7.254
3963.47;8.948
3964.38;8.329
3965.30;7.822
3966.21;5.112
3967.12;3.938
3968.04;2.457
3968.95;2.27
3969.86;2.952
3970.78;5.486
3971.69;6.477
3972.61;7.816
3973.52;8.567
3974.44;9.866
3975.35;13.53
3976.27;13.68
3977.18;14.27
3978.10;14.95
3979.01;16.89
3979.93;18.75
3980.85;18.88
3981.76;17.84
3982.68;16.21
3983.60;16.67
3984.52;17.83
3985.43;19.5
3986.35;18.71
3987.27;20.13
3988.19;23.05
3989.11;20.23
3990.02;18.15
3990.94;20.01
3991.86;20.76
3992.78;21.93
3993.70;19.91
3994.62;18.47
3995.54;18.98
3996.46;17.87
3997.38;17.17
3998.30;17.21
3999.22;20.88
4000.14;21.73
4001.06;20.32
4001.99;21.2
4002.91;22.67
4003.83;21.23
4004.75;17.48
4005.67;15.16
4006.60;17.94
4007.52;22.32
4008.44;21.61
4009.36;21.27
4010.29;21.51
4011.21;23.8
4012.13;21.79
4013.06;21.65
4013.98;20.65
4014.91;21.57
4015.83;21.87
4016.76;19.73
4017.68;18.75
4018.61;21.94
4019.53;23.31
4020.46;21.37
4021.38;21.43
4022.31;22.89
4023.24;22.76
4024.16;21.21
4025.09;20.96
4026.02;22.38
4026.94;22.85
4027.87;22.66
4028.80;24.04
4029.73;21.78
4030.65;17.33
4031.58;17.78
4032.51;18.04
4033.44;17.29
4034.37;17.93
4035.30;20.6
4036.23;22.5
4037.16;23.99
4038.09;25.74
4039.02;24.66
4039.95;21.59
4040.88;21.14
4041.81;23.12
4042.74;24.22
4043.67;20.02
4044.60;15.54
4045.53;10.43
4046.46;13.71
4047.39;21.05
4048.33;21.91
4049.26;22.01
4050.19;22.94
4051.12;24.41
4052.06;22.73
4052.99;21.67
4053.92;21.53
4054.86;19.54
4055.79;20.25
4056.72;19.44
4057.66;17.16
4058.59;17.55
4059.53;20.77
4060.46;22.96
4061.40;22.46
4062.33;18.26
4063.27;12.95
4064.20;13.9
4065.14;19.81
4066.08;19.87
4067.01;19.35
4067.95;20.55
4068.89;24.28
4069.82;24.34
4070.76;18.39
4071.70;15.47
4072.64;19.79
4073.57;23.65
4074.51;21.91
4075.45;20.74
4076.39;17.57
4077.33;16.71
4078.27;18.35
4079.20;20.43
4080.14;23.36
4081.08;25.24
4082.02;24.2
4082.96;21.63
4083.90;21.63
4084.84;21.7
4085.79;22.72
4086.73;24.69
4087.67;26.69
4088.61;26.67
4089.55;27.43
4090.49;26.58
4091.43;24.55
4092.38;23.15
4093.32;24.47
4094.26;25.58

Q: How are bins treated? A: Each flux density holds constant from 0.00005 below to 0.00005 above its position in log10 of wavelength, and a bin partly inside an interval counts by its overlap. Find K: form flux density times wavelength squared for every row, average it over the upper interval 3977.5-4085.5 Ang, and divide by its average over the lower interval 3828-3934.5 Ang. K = 2.06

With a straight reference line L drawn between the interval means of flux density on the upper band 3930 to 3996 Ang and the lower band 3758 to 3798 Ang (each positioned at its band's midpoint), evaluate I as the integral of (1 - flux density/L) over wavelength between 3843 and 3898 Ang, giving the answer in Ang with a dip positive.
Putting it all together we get 7.07 Ang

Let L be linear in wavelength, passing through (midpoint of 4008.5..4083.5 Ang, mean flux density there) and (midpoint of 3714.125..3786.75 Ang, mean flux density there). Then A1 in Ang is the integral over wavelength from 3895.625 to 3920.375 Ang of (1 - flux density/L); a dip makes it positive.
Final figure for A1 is 3.6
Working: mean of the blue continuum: 11.7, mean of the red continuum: 20.7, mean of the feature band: 14.1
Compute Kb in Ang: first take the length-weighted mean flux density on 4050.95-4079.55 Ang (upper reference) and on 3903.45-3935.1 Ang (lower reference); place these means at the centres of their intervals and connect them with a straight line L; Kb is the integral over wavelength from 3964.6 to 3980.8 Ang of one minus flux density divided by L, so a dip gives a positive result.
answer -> 5.6 Ang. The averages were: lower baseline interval 10.9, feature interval 9.34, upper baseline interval 19.8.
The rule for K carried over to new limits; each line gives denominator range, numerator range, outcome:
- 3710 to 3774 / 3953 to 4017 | 1.65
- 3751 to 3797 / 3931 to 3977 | 0.78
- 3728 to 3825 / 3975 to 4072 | 1.91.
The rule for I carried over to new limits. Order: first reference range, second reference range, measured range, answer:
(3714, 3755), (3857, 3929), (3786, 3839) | 0.9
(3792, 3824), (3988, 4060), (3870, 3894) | 6.5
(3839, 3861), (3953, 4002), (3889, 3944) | 3.8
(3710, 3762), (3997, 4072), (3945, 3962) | 3.6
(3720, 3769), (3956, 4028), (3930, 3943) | 8.1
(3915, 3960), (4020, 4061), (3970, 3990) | -0.2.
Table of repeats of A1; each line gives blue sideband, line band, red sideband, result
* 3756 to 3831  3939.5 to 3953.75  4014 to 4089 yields 4.31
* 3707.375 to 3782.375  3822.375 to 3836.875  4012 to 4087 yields 7.18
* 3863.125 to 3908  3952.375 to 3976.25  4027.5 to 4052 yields 9.33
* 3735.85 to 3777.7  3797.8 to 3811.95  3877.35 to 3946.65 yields -4.48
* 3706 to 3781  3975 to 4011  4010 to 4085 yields 0.23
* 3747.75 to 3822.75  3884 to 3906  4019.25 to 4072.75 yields 4.25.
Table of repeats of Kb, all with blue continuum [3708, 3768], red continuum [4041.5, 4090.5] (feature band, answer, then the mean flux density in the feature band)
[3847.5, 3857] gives 2.16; 10.9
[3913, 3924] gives 2.17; 13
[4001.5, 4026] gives -2.48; 21.1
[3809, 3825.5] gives 2.75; 10.9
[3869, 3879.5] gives 3.51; 9.87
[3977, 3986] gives 0.43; 17.3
